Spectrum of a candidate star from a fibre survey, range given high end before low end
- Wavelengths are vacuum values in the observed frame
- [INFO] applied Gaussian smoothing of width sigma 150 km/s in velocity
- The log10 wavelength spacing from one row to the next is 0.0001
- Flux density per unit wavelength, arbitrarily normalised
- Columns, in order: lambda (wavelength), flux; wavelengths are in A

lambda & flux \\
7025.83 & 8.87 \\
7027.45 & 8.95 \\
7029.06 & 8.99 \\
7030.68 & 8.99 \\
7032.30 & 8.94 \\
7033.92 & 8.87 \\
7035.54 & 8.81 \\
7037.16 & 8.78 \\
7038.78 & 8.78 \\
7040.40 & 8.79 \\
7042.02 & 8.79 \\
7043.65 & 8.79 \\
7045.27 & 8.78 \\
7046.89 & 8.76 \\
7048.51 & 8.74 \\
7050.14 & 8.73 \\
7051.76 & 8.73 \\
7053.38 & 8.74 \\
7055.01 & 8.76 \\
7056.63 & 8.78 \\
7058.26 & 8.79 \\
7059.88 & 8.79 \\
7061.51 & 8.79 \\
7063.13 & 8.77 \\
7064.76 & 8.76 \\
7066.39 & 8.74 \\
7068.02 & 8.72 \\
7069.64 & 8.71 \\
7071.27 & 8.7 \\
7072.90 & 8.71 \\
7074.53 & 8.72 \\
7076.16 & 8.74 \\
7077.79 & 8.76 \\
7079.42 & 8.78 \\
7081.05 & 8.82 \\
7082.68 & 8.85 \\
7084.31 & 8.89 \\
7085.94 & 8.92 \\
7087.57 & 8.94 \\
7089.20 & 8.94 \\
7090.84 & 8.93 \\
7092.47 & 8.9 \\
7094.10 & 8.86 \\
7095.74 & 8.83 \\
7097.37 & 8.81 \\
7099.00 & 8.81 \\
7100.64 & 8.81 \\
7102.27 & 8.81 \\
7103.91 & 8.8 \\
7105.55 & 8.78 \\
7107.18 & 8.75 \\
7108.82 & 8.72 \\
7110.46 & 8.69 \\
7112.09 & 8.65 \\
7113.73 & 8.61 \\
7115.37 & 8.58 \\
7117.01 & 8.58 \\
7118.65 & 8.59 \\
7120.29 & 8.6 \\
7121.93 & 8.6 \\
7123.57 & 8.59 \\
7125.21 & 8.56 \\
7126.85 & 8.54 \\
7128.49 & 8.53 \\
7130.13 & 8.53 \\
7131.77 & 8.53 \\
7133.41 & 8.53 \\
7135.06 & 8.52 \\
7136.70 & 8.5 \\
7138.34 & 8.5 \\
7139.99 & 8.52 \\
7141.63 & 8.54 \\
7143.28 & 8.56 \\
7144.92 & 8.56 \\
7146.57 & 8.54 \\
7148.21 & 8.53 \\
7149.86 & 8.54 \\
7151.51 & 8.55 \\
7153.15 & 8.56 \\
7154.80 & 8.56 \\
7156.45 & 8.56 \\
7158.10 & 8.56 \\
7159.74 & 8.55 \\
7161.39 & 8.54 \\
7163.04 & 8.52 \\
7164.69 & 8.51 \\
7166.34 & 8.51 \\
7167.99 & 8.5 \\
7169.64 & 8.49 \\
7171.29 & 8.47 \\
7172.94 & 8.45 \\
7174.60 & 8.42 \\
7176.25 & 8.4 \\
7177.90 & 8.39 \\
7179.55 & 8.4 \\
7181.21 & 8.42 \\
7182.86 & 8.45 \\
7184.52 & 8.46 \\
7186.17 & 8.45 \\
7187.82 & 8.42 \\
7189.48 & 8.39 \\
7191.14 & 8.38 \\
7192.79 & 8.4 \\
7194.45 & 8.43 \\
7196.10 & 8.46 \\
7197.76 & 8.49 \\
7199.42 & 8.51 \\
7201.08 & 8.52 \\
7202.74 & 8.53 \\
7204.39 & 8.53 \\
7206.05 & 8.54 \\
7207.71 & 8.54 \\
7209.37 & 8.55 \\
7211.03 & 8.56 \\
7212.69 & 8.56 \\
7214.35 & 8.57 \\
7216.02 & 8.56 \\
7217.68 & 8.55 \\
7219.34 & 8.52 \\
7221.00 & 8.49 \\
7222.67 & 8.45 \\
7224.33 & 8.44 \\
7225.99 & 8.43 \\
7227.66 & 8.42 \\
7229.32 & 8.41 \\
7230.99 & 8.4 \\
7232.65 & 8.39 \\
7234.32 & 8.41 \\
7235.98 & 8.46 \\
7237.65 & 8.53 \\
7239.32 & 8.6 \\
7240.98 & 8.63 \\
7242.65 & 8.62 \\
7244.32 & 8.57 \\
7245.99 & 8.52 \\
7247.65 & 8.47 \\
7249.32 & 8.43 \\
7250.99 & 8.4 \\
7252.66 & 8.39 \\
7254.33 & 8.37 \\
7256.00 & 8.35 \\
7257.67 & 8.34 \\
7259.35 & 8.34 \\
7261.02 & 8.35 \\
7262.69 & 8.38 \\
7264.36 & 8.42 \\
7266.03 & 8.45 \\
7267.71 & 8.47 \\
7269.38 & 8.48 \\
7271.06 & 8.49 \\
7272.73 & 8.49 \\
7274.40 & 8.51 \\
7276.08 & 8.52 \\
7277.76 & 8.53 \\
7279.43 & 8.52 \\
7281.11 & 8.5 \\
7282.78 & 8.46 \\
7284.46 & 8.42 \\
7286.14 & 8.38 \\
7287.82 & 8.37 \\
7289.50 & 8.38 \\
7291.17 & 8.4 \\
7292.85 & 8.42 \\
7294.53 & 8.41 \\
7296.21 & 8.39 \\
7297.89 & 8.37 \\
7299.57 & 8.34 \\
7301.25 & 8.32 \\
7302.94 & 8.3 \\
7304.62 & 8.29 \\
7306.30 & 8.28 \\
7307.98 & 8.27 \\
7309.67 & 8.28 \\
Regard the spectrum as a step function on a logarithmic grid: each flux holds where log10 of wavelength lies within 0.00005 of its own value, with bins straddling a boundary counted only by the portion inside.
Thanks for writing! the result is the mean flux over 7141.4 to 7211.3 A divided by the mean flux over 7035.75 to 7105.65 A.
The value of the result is 0.97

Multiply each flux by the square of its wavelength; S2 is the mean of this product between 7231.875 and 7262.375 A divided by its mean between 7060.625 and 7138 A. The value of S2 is 1.01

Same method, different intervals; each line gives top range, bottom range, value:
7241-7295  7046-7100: 1.01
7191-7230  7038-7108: 1.00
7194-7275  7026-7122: 1.01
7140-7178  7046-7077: 1.00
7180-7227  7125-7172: 1.01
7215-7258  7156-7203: 1.02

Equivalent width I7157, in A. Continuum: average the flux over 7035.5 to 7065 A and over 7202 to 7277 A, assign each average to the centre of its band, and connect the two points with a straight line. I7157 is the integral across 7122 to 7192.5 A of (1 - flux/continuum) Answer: 0.8 A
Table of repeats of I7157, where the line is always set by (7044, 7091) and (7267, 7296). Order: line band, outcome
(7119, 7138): 0.3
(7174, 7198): 0.5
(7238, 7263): 0.1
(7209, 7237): 0.2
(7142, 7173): 0.4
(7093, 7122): 0.0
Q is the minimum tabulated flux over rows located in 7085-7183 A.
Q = 8.39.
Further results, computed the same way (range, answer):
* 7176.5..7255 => 8.37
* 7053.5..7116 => 8.58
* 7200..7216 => 8.52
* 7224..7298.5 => 8.34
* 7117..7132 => 8.53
